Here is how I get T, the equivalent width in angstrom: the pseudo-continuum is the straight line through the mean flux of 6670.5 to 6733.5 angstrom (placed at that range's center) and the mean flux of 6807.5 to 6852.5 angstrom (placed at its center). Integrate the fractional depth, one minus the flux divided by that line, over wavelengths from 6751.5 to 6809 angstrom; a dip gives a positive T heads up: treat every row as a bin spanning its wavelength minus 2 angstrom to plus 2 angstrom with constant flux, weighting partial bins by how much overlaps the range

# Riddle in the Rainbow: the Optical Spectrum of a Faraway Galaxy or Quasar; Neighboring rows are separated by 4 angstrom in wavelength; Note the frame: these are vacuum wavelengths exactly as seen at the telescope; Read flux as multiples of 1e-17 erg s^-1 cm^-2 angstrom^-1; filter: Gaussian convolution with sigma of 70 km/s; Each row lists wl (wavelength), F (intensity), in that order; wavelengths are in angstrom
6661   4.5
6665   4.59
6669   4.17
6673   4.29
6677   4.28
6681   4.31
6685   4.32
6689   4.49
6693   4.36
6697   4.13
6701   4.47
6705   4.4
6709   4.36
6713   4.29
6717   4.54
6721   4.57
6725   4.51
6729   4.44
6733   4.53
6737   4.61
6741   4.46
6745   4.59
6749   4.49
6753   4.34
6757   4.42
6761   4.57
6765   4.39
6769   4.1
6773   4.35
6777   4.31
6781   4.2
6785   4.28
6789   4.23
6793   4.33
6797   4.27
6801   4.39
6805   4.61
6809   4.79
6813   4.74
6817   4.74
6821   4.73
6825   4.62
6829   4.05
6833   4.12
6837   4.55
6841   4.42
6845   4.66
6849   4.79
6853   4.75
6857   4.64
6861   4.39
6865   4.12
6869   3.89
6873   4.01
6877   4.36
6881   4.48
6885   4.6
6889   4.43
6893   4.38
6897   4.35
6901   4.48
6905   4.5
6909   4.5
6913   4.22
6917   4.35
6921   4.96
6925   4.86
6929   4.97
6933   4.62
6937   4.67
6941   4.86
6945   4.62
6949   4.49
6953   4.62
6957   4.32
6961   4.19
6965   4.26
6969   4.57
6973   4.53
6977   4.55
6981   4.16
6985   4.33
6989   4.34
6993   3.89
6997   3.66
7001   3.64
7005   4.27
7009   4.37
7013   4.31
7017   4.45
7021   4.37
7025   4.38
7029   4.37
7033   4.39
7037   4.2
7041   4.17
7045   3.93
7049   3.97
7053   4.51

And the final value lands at 1.80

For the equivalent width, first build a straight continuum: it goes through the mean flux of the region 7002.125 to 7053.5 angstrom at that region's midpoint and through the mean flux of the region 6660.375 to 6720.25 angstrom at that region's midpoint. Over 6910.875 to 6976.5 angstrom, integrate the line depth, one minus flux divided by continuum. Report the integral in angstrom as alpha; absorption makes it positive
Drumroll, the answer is -4.2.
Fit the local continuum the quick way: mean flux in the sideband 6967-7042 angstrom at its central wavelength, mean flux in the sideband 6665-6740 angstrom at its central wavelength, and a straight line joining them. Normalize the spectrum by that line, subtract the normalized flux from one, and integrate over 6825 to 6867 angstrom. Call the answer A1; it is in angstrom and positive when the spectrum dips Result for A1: -1.2 angstrom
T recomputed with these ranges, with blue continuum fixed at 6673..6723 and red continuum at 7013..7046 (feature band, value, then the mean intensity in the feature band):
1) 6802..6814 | -0.9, 4.68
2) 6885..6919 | -0.7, 4.41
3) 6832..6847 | -0.4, 4.46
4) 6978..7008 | 1.6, 4.07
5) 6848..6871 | -0.4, 4.41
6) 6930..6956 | -2.0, 4.65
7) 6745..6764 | -0.5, 4.47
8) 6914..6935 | -2.0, 4.73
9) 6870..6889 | -0.1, 4.34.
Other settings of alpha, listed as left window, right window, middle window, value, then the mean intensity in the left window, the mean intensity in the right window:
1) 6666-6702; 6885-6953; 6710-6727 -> -0.4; 4.32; 4.58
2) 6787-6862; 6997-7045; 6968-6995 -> -0.3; 4.52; 4.23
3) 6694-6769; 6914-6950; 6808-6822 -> -0.6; 4.44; 4.7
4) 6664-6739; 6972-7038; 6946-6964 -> -0.6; 4.4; 4.24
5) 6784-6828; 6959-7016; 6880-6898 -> -0.3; 4.52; 4.22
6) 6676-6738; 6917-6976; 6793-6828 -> -0.7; 4.41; 4.6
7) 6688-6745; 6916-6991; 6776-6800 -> 1.1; 4.44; 4.54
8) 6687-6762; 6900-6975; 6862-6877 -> 1.5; 4.45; 4.56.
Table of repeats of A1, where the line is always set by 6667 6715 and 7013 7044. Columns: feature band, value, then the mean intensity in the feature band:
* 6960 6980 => -0.5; 4.42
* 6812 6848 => -1.6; 4.52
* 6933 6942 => -0.8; 4.72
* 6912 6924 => -0.7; 4.56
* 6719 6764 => -1.9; 4.5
